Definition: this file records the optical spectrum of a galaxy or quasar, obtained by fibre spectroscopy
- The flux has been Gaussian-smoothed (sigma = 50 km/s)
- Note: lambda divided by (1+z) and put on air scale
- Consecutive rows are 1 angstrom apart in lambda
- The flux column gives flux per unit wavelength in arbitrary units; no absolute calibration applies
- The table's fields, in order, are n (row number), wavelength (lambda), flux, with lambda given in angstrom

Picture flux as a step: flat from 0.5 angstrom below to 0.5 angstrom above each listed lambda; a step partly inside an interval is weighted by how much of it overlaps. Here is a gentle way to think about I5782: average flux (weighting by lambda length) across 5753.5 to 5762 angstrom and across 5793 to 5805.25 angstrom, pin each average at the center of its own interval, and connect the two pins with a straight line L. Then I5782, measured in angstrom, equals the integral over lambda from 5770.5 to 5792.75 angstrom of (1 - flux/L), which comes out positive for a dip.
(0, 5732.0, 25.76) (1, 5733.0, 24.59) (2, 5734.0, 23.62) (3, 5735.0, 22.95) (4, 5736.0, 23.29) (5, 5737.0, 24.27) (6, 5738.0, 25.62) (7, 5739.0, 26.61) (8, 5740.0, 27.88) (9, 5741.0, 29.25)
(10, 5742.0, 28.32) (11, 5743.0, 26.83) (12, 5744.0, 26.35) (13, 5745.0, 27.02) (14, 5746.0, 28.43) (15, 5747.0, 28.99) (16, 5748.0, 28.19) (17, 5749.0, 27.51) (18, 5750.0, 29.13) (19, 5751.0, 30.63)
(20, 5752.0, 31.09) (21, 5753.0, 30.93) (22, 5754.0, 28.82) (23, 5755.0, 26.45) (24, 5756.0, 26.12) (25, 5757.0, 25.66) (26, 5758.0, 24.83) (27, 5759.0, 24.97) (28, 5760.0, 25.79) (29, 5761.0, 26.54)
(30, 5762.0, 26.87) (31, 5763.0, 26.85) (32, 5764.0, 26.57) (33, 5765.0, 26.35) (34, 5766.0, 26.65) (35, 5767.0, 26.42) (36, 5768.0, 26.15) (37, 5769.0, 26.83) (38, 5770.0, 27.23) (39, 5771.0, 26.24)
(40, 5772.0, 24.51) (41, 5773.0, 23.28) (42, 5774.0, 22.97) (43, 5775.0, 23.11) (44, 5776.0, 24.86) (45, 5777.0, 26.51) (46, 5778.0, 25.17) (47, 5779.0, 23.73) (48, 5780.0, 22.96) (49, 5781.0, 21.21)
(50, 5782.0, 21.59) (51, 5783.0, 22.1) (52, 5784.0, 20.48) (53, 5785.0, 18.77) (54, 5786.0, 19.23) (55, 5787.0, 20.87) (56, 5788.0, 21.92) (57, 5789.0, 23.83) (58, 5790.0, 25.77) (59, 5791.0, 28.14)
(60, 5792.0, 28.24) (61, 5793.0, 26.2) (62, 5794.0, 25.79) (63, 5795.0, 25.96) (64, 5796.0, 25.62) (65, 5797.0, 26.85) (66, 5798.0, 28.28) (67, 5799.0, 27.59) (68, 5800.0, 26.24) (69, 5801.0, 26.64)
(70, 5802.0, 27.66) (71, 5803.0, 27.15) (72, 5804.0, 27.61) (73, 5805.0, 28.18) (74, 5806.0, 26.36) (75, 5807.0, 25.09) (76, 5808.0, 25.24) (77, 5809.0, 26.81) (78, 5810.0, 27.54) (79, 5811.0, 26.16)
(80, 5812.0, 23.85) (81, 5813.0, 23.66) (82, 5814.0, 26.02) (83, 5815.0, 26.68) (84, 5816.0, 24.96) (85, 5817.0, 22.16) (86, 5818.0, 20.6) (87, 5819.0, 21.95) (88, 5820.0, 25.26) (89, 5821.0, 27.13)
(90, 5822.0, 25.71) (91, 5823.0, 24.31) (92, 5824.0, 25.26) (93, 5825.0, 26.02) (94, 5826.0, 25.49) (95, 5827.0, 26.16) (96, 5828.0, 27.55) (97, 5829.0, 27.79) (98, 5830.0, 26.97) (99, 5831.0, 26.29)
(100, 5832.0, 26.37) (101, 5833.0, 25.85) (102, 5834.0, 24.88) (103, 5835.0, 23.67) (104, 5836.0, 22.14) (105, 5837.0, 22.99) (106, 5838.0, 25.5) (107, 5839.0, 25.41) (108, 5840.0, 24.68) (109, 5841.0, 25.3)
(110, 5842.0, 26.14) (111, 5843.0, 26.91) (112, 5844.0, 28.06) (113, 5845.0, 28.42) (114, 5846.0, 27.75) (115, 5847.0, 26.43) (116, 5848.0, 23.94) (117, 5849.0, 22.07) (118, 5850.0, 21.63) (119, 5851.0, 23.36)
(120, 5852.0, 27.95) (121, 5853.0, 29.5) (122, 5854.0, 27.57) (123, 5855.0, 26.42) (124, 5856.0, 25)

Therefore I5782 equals 2.6 angstrom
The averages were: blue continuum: 26.2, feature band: 23.5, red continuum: 26.9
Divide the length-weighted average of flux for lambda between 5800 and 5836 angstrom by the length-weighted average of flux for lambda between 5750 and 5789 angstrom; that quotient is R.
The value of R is 1.02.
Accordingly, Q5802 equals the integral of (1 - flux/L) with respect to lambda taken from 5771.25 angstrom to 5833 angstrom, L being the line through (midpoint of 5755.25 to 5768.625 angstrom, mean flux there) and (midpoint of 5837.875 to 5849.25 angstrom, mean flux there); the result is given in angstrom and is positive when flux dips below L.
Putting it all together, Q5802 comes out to 2.4 angstrom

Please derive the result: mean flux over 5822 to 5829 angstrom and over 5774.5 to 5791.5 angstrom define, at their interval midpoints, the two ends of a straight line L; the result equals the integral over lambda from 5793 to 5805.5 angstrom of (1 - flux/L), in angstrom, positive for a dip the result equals -1.5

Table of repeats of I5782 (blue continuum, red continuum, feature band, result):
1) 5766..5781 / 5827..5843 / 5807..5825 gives 0.3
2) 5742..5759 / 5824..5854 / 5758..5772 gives 0.6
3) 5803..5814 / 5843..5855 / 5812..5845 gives 1.1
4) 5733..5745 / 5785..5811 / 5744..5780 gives -1.0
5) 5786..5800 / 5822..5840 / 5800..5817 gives -0.4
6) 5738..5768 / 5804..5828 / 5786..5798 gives 0.4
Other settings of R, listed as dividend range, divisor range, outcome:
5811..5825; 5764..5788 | 1.03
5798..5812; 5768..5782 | 1.09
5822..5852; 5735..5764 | 0.94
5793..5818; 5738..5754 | 0.92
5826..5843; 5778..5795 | 1.09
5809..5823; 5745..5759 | 0.88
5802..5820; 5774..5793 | 1.09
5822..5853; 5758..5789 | 1.06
